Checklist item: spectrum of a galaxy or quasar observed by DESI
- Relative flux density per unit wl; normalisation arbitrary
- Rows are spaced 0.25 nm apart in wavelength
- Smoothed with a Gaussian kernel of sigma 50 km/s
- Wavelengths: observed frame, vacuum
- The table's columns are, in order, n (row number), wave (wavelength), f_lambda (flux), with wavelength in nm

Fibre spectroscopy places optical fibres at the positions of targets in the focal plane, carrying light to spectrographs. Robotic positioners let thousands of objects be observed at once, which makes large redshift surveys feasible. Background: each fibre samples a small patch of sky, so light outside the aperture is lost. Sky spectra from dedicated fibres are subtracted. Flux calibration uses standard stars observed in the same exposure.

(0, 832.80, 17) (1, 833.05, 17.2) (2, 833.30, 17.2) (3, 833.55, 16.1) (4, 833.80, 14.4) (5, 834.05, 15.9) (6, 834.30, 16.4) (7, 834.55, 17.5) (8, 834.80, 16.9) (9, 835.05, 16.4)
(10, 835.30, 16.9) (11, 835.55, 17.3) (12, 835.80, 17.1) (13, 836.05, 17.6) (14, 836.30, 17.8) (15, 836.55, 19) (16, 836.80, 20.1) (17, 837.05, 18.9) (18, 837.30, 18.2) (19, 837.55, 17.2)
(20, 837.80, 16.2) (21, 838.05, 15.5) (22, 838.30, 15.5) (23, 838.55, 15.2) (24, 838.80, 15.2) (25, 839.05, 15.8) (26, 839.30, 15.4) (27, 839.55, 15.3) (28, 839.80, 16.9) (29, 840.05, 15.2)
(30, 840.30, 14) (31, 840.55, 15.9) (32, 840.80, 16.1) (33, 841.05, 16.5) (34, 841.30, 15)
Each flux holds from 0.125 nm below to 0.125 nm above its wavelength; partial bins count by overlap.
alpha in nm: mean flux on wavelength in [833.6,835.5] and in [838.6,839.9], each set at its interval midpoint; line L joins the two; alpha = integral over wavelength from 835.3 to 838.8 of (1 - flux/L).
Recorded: -0.28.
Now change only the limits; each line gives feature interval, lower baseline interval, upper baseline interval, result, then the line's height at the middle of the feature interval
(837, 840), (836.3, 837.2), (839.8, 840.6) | 0.165 nm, 17.1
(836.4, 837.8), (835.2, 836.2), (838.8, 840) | -0.148 nm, 16.7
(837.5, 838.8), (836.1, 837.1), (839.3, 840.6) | 0.113 nm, 17.3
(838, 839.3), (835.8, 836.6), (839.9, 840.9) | 0.076 nm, 16.4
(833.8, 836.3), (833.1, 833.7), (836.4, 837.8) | 0.090 nm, 17.4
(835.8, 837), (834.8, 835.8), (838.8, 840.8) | -0.140 nm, 16.6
